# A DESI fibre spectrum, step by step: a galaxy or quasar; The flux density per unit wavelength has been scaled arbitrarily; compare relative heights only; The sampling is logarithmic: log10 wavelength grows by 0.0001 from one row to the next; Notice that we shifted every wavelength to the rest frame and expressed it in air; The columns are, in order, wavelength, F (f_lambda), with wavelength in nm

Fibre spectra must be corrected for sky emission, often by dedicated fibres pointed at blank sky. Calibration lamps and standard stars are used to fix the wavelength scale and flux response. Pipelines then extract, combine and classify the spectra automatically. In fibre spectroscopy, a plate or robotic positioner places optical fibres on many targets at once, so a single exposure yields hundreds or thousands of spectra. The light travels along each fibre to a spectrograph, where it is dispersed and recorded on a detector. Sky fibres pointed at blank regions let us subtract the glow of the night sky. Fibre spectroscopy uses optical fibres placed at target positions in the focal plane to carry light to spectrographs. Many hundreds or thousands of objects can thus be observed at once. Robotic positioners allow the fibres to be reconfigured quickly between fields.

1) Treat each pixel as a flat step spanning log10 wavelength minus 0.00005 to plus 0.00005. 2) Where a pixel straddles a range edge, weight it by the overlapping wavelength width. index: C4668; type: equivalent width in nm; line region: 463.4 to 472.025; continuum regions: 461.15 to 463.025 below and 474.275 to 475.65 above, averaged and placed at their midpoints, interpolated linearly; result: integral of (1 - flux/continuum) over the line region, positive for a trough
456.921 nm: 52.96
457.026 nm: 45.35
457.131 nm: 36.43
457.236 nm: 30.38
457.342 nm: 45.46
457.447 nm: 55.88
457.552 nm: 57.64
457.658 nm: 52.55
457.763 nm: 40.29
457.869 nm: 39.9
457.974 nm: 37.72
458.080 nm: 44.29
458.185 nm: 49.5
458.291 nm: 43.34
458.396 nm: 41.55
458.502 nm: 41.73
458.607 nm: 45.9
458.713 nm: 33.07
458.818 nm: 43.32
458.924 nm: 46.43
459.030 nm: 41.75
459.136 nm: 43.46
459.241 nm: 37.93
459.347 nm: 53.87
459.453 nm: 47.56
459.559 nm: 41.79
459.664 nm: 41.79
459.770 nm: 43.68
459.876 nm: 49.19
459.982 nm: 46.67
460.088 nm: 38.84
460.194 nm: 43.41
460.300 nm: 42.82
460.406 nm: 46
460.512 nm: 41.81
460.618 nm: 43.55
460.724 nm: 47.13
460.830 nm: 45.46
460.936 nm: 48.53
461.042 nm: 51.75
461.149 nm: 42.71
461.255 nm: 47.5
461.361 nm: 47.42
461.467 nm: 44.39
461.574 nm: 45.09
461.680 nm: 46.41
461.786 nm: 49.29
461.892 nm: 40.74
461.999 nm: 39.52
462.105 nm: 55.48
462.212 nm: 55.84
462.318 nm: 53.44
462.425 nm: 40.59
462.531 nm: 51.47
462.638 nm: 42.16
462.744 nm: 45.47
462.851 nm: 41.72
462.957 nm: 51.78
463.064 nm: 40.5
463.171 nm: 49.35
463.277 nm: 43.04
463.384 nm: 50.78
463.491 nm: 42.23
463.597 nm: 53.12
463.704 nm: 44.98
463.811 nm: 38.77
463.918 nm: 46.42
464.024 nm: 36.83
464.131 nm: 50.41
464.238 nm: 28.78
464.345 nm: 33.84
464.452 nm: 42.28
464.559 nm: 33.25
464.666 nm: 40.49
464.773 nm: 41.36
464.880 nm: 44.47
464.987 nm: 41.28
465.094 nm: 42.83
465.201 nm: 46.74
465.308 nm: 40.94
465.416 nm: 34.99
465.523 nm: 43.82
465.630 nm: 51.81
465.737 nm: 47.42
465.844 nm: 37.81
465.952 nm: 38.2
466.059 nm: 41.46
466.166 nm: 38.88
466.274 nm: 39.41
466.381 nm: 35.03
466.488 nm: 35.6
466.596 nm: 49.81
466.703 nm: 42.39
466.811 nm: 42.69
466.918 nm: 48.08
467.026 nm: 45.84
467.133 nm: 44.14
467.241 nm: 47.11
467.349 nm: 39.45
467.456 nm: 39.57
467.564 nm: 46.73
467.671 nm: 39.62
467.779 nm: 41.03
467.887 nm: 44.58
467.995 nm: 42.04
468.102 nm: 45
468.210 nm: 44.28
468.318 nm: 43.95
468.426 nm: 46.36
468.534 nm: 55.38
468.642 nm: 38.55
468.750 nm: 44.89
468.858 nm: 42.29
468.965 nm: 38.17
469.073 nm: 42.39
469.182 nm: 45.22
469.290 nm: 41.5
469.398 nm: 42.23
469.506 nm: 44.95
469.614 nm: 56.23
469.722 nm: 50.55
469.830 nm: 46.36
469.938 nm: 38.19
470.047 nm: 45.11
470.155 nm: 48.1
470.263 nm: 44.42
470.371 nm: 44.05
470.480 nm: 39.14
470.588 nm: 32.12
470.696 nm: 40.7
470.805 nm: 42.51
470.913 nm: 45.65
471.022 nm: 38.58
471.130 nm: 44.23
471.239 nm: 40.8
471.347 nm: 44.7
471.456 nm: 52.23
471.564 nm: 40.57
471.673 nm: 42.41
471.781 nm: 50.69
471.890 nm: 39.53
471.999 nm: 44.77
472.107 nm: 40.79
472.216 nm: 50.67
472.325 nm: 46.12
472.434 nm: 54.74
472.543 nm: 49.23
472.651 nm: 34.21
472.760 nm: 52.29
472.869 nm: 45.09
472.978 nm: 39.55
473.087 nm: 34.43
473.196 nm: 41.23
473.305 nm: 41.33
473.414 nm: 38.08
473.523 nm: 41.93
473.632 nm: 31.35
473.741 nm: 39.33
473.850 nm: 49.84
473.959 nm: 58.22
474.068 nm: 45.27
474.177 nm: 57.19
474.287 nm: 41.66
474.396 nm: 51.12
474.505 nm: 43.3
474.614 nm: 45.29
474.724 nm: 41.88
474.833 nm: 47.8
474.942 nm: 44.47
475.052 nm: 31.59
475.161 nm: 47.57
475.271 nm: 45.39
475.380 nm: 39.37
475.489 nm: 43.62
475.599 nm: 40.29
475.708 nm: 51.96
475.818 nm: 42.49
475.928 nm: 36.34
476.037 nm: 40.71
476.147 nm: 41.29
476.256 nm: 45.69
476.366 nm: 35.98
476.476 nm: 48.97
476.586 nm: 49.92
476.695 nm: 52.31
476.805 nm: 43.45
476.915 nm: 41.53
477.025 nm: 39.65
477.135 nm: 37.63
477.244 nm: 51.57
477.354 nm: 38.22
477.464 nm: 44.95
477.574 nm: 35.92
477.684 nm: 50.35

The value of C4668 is 0.45 nm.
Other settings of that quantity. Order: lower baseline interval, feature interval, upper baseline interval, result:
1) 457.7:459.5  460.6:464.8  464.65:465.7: -0.18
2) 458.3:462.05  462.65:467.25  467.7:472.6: 0.17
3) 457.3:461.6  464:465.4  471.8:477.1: 0.14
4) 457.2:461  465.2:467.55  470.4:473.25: 0.08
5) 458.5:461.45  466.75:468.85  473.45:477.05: 0.01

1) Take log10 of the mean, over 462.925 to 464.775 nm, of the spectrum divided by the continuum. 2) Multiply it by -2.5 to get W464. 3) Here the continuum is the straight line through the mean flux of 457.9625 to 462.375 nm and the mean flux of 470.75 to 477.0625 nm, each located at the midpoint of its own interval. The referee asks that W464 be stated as 0.05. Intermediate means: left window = 45.1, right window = 44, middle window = 42.6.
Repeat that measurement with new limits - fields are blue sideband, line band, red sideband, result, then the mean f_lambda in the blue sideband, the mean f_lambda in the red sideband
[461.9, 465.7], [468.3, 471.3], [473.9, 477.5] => 0.01 mag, 44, 44.4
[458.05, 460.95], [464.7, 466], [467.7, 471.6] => 0.03 mag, 44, 43.8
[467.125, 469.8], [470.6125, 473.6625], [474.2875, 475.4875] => 0.02 mag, 44.3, 43.7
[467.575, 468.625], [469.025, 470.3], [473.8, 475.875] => -0.02 mag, 44.6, 45.7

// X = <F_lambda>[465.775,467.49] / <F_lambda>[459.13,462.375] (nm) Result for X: 0.91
